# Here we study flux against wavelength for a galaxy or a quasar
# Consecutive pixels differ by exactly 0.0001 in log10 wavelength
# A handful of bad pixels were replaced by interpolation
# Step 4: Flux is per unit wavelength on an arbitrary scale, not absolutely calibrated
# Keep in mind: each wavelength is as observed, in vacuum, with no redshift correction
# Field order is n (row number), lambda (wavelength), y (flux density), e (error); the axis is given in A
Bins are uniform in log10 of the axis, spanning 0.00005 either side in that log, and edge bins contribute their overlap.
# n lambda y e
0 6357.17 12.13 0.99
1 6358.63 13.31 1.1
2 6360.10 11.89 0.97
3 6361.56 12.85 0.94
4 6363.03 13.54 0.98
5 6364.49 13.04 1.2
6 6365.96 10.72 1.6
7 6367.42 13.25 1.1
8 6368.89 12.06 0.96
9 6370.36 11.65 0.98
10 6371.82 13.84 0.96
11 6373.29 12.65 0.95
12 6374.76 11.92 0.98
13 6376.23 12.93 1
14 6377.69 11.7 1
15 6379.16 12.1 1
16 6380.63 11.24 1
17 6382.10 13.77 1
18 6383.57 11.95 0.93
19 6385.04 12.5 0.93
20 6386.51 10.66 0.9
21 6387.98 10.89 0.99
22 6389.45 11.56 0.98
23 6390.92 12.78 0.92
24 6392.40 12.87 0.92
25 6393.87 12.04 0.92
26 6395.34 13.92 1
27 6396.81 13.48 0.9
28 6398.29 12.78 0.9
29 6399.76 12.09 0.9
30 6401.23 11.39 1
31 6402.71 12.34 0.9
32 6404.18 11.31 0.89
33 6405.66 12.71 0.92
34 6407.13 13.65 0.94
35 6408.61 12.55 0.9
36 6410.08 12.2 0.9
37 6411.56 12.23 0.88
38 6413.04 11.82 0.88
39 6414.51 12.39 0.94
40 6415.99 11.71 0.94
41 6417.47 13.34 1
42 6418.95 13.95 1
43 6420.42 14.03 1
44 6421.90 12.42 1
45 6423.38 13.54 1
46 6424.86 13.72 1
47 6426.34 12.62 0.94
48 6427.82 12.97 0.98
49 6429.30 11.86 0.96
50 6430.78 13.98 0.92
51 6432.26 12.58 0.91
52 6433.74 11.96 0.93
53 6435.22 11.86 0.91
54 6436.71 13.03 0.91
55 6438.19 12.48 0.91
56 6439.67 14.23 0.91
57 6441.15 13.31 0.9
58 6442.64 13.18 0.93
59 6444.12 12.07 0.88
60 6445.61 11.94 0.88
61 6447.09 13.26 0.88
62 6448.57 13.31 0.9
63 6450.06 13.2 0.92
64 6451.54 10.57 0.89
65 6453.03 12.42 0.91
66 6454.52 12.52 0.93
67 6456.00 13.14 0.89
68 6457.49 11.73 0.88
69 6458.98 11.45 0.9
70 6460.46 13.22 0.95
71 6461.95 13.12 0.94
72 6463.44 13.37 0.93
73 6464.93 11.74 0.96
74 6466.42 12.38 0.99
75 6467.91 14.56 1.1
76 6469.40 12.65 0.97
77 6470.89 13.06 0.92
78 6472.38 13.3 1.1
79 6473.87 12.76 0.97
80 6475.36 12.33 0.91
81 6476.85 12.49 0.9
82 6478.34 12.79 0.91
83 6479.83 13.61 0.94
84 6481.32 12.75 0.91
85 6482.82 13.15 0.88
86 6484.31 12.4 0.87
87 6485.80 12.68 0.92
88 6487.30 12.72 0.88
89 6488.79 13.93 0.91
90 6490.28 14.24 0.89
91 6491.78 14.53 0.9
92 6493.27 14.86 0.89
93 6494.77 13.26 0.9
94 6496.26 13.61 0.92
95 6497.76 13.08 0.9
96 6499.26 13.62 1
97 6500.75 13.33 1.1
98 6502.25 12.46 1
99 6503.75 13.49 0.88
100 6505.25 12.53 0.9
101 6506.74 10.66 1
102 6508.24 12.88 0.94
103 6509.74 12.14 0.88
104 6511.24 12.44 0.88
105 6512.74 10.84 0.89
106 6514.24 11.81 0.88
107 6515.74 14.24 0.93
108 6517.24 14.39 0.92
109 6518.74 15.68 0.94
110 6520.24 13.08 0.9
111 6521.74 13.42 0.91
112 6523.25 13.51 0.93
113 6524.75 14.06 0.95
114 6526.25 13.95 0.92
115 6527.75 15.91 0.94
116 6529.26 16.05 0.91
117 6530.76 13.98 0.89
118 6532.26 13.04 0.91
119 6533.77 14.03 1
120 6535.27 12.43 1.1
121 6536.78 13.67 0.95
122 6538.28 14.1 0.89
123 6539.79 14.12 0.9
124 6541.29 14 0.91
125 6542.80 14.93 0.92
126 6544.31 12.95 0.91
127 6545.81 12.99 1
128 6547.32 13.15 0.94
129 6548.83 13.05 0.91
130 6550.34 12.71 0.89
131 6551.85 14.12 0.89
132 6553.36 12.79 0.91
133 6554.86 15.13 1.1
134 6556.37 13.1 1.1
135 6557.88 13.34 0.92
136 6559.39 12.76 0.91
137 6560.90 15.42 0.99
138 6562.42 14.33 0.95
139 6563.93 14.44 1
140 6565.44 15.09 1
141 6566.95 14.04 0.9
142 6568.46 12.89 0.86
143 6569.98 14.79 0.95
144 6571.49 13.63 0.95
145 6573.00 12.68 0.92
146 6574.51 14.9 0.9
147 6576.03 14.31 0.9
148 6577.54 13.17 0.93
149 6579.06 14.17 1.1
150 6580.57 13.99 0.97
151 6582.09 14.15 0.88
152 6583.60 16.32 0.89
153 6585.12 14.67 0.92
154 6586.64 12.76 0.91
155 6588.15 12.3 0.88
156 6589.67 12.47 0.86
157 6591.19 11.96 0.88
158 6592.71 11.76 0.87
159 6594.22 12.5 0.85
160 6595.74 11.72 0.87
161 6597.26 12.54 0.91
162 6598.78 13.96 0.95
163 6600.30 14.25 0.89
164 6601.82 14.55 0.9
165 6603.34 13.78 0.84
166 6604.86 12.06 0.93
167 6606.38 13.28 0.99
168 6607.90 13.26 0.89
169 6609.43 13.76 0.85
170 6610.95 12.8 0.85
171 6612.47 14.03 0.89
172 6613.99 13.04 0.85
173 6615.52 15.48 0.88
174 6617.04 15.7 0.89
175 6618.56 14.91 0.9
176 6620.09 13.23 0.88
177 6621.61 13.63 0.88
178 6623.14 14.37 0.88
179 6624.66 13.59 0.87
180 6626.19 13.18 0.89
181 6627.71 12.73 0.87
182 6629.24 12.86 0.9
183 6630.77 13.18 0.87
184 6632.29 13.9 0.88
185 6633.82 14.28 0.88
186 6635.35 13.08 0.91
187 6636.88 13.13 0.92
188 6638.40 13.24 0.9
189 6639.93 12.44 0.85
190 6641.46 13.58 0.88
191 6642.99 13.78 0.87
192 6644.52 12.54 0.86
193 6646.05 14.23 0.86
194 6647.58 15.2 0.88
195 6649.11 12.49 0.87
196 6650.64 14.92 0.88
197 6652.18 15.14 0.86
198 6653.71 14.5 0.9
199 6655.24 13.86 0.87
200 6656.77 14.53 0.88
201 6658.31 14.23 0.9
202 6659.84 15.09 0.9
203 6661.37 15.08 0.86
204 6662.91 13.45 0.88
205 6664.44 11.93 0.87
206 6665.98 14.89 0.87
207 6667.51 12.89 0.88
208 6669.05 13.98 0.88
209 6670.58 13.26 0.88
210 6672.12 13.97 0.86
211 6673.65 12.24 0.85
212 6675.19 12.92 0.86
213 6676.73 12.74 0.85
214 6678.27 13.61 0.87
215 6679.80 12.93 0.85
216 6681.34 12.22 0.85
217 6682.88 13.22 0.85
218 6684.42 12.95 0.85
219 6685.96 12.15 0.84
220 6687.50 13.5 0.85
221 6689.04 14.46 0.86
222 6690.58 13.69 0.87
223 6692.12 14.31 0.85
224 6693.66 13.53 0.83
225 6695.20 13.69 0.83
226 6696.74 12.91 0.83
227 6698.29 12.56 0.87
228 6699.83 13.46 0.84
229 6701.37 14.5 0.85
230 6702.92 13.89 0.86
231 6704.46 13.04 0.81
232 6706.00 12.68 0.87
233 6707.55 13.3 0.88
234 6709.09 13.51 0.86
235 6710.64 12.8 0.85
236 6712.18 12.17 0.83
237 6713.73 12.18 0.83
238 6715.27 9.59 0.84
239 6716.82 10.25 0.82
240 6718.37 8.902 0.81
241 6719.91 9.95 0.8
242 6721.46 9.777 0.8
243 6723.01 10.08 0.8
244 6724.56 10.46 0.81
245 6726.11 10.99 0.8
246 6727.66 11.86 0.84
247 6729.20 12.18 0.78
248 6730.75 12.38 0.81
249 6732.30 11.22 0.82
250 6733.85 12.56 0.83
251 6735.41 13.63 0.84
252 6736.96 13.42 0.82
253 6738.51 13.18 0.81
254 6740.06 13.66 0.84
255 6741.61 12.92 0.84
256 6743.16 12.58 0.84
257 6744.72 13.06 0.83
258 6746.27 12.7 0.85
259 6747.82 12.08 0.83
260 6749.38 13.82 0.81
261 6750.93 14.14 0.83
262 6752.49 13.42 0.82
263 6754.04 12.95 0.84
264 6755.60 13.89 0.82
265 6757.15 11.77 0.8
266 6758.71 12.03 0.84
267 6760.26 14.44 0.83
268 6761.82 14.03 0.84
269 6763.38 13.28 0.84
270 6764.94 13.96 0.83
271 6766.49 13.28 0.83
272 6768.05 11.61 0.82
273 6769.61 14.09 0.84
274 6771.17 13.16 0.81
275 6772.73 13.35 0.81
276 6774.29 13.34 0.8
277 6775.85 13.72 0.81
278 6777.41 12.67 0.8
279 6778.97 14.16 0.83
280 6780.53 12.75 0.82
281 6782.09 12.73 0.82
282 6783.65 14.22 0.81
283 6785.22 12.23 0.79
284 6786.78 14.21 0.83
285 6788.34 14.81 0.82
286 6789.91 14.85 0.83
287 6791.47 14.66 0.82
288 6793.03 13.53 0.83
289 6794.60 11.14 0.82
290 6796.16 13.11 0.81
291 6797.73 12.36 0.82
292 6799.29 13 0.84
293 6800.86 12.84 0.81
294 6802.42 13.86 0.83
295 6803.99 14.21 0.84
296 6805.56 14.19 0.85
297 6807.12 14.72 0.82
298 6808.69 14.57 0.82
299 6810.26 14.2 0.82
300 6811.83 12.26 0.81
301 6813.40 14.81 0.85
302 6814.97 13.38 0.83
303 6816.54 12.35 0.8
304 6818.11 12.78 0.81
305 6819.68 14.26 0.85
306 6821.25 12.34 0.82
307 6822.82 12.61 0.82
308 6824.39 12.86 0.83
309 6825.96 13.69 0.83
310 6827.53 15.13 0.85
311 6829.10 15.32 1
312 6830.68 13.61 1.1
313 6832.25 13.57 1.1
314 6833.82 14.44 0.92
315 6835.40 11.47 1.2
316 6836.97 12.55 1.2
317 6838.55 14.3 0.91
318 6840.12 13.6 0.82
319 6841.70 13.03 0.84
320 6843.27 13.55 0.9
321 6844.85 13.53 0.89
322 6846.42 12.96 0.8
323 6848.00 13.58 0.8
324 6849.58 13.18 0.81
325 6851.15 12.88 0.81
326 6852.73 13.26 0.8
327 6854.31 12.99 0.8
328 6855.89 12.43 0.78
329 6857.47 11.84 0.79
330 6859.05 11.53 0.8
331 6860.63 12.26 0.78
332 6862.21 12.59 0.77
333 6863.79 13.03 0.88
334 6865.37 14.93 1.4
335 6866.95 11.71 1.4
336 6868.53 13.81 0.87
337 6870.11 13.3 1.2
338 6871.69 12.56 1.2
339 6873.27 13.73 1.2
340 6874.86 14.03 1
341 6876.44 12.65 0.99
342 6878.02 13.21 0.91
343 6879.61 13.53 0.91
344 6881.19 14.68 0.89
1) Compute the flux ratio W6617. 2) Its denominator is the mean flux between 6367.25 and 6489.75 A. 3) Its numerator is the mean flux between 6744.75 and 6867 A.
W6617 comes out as 1.05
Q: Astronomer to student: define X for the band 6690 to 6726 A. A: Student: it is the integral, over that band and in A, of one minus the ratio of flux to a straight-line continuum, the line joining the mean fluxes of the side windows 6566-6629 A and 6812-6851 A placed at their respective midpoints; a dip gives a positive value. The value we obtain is 3.5 A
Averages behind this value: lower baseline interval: 13.6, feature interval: 12.2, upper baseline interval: 13.4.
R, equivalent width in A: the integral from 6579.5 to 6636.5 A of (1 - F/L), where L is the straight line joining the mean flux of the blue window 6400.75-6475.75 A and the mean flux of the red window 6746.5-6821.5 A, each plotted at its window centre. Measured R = -2.0 A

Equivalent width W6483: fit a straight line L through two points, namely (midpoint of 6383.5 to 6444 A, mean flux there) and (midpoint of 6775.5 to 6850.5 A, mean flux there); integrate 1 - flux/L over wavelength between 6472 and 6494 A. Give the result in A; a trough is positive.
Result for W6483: -0.8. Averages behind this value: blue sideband 12.6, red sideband 13.5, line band 13.2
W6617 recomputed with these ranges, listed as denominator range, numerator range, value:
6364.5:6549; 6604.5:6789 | 1.02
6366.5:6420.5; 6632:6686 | 1.09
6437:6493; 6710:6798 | 0.98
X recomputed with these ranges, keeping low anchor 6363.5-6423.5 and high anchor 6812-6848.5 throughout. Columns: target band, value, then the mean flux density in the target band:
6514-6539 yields -2.5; 14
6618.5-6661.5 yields -2.6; 13.8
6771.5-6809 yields -0.5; 13.5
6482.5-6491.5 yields -0.4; 13.3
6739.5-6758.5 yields 0.3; 13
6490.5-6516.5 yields -0.5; 13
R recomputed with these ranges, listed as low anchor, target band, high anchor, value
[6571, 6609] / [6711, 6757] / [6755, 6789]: 4.4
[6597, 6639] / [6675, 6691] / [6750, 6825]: 0.5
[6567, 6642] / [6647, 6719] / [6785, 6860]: 1.2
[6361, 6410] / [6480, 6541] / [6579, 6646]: -2.1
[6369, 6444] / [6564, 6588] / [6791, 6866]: -2.2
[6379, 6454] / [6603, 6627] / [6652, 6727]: -1.8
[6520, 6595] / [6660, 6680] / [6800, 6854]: 0.3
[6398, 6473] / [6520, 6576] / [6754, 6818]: -4.1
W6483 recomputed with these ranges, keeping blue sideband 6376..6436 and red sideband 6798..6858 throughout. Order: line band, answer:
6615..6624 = -1.1 A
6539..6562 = -1.5 A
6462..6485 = -0.5 A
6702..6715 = 0.3 A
